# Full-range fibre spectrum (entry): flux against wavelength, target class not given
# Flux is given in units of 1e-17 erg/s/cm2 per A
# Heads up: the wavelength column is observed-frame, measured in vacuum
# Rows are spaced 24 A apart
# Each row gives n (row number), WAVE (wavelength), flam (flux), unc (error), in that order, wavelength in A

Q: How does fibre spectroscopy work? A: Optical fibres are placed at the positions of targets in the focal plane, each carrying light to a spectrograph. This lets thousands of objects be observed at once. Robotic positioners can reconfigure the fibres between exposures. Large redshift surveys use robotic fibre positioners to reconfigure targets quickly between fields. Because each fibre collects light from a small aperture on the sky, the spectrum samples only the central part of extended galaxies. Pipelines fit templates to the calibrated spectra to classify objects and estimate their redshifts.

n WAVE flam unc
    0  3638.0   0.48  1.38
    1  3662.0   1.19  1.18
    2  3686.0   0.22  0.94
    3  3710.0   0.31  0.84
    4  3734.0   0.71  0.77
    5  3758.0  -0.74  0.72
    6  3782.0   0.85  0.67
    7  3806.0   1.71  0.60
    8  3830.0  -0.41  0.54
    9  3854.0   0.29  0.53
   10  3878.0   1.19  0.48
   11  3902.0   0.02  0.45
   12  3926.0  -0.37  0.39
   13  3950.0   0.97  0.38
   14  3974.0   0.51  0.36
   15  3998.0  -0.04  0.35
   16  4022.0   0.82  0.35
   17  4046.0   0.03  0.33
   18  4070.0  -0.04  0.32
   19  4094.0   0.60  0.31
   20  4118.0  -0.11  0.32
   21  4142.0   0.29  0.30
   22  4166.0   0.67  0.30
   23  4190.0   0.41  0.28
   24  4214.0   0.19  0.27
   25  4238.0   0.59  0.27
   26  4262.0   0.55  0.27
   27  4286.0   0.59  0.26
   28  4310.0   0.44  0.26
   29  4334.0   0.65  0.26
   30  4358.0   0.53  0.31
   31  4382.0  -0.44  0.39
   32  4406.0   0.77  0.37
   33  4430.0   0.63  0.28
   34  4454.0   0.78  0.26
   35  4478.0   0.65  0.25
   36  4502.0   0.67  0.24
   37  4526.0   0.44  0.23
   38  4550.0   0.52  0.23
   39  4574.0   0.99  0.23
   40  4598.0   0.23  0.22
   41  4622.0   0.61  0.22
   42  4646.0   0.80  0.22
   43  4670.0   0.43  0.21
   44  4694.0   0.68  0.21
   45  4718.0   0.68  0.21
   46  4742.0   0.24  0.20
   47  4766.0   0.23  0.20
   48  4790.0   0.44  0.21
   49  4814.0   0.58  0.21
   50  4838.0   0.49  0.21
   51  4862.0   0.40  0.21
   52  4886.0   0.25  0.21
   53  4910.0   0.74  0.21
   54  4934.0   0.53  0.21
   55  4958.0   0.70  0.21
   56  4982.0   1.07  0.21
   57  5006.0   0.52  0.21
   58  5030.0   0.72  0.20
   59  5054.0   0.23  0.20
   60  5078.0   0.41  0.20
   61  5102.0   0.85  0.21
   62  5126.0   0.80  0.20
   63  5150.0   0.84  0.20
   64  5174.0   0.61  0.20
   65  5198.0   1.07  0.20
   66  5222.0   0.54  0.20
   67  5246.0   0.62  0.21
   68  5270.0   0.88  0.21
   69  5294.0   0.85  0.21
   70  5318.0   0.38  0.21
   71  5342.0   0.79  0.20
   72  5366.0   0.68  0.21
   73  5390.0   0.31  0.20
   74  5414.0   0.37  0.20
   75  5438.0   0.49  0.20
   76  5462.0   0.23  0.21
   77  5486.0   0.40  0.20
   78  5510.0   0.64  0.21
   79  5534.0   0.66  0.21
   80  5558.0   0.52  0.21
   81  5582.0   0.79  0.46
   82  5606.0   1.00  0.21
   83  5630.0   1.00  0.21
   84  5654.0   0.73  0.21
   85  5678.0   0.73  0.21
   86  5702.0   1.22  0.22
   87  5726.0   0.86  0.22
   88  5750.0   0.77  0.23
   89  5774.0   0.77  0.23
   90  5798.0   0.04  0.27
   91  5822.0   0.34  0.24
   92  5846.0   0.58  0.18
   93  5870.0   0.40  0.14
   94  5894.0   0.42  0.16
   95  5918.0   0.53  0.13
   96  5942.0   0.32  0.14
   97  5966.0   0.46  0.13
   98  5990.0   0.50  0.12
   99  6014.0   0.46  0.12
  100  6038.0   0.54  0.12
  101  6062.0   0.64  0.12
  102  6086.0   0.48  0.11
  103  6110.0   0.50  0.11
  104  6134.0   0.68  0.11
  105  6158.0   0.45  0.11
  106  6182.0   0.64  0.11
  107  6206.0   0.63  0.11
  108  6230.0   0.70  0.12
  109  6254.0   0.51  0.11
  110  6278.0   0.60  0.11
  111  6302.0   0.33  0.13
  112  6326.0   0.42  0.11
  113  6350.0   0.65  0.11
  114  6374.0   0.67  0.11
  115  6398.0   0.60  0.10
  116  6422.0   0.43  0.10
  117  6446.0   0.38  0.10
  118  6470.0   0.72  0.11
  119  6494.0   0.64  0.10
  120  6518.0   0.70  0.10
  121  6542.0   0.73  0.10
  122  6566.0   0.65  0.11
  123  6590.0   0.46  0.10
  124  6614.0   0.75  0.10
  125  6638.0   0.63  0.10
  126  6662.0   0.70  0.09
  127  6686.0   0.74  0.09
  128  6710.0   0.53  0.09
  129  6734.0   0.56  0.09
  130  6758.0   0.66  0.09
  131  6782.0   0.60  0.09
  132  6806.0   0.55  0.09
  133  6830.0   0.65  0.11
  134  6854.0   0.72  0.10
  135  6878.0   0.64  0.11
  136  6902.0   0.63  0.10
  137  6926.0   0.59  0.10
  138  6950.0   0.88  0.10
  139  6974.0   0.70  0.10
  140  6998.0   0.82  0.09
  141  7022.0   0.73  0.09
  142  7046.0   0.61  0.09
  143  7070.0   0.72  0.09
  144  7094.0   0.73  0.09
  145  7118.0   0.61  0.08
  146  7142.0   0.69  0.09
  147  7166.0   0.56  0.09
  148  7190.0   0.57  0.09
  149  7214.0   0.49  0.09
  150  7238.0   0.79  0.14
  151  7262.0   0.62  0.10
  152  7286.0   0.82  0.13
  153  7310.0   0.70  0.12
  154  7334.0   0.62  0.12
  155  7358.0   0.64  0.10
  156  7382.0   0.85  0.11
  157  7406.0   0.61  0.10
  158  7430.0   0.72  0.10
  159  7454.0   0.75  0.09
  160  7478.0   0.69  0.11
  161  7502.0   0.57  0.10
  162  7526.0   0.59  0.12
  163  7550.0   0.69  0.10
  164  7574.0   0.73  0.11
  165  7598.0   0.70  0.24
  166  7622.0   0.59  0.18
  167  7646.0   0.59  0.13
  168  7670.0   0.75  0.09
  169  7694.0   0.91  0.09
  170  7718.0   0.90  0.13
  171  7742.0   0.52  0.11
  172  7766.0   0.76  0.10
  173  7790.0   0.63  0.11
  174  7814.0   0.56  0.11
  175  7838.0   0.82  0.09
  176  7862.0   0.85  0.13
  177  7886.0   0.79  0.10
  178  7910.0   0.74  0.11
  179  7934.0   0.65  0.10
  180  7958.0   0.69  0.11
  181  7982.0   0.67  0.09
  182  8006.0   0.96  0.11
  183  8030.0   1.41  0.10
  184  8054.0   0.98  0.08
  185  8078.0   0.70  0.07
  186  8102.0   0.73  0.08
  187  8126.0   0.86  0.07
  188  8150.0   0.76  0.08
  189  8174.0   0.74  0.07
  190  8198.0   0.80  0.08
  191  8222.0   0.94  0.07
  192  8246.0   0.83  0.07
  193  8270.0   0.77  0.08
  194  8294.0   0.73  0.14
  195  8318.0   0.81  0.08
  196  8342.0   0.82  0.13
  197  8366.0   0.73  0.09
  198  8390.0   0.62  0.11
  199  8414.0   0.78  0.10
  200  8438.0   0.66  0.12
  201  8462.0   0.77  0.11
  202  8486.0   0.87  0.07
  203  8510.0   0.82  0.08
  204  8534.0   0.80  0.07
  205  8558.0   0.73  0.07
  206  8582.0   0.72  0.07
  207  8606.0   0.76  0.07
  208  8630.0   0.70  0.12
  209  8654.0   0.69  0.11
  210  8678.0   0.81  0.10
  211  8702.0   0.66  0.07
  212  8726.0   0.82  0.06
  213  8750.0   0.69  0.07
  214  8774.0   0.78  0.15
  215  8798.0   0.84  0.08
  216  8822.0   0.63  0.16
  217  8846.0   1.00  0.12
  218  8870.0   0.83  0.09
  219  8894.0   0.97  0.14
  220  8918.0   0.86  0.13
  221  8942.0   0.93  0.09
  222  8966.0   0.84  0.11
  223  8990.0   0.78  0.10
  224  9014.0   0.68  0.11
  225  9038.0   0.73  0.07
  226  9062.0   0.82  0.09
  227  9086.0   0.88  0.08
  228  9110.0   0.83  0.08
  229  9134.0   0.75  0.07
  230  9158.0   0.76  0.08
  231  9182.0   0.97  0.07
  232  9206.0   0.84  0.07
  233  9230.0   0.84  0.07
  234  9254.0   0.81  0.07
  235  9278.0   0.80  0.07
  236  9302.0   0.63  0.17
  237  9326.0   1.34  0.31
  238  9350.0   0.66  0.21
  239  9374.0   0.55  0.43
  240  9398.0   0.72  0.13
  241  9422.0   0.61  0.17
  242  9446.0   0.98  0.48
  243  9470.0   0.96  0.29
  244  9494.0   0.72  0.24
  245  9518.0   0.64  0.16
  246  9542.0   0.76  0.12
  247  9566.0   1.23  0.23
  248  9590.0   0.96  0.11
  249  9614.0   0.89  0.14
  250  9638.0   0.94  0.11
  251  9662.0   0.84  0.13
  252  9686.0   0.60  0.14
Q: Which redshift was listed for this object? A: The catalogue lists 0.22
